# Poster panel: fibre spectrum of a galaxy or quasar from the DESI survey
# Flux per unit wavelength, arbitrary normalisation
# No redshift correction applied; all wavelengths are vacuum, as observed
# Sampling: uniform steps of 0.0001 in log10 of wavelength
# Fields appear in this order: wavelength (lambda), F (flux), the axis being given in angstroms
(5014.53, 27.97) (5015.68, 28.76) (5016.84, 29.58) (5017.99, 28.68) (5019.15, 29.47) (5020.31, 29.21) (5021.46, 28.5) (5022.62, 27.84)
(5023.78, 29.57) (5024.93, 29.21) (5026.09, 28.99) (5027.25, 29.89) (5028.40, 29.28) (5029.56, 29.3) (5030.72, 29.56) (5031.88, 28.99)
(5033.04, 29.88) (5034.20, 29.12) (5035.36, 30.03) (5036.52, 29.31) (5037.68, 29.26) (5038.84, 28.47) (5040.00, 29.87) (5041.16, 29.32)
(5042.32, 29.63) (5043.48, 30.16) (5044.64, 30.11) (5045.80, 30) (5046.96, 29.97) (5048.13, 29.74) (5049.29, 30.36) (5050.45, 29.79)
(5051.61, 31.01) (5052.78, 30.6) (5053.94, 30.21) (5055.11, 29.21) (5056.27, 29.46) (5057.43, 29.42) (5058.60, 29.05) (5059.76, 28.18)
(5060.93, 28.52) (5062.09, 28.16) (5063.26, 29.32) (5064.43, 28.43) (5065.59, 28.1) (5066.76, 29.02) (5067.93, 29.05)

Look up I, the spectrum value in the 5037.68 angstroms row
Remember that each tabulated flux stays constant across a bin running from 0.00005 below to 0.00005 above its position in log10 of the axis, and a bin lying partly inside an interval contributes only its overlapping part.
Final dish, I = 29.26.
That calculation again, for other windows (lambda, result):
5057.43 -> 29.42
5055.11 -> 29.21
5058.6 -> 29.05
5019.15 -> 29.47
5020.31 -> 29.21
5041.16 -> 29.32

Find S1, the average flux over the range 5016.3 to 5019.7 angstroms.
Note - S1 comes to 29.2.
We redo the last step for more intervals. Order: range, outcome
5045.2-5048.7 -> 29.9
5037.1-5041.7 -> 29.2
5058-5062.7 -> 28.5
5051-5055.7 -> 30.2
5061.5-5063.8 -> 28.7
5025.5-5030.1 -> 29.4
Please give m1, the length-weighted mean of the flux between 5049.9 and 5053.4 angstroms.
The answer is 30.5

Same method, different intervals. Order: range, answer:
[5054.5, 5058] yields 29.4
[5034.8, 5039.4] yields 29.3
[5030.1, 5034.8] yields 29.4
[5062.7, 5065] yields 28.8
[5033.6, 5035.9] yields 29.5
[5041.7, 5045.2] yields 30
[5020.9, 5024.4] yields 28.6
